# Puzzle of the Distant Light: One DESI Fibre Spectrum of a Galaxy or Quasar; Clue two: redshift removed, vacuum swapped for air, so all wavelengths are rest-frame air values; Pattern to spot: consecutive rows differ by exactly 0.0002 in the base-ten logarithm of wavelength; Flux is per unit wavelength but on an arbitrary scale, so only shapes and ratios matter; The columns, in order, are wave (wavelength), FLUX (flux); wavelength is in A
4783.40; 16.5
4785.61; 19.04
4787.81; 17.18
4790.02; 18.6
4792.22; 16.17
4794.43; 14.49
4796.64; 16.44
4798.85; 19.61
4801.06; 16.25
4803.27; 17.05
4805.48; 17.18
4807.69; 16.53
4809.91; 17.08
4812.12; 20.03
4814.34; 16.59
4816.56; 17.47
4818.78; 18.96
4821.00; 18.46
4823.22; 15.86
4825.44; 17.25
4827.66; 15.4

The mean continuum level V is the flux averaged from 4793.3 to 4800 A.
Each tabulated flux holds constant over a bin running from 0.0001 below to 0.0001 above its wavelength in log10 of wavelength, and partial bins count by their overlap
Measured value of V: 16.8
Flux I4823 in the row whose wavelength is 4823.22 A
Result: 15.86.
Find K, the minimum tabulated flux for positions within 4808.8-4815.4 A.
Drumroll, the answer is 16.59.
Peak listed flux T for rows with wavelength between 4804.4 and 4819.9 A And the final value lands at 20.03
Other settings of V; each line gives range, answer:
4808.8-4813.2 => 18.6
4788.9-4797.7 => 16.4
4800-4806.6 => 16.8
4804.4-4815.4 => 17.5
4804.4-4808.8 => 16.9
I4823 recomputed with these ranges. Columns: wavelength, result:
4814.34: 16.59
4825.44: 17.25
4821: 18.46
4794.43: 14.49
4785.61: 19.04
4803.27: 17.05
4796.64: 16.44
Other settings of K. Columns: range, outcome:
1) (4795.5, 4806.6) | 16.25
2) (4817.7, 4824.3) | 15.86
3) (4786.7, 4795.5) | 14.49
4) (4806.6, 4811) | 16.53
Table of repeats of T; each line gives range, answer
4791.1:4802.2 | 19.61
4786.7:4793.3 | 18.6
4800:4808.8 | 17.18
